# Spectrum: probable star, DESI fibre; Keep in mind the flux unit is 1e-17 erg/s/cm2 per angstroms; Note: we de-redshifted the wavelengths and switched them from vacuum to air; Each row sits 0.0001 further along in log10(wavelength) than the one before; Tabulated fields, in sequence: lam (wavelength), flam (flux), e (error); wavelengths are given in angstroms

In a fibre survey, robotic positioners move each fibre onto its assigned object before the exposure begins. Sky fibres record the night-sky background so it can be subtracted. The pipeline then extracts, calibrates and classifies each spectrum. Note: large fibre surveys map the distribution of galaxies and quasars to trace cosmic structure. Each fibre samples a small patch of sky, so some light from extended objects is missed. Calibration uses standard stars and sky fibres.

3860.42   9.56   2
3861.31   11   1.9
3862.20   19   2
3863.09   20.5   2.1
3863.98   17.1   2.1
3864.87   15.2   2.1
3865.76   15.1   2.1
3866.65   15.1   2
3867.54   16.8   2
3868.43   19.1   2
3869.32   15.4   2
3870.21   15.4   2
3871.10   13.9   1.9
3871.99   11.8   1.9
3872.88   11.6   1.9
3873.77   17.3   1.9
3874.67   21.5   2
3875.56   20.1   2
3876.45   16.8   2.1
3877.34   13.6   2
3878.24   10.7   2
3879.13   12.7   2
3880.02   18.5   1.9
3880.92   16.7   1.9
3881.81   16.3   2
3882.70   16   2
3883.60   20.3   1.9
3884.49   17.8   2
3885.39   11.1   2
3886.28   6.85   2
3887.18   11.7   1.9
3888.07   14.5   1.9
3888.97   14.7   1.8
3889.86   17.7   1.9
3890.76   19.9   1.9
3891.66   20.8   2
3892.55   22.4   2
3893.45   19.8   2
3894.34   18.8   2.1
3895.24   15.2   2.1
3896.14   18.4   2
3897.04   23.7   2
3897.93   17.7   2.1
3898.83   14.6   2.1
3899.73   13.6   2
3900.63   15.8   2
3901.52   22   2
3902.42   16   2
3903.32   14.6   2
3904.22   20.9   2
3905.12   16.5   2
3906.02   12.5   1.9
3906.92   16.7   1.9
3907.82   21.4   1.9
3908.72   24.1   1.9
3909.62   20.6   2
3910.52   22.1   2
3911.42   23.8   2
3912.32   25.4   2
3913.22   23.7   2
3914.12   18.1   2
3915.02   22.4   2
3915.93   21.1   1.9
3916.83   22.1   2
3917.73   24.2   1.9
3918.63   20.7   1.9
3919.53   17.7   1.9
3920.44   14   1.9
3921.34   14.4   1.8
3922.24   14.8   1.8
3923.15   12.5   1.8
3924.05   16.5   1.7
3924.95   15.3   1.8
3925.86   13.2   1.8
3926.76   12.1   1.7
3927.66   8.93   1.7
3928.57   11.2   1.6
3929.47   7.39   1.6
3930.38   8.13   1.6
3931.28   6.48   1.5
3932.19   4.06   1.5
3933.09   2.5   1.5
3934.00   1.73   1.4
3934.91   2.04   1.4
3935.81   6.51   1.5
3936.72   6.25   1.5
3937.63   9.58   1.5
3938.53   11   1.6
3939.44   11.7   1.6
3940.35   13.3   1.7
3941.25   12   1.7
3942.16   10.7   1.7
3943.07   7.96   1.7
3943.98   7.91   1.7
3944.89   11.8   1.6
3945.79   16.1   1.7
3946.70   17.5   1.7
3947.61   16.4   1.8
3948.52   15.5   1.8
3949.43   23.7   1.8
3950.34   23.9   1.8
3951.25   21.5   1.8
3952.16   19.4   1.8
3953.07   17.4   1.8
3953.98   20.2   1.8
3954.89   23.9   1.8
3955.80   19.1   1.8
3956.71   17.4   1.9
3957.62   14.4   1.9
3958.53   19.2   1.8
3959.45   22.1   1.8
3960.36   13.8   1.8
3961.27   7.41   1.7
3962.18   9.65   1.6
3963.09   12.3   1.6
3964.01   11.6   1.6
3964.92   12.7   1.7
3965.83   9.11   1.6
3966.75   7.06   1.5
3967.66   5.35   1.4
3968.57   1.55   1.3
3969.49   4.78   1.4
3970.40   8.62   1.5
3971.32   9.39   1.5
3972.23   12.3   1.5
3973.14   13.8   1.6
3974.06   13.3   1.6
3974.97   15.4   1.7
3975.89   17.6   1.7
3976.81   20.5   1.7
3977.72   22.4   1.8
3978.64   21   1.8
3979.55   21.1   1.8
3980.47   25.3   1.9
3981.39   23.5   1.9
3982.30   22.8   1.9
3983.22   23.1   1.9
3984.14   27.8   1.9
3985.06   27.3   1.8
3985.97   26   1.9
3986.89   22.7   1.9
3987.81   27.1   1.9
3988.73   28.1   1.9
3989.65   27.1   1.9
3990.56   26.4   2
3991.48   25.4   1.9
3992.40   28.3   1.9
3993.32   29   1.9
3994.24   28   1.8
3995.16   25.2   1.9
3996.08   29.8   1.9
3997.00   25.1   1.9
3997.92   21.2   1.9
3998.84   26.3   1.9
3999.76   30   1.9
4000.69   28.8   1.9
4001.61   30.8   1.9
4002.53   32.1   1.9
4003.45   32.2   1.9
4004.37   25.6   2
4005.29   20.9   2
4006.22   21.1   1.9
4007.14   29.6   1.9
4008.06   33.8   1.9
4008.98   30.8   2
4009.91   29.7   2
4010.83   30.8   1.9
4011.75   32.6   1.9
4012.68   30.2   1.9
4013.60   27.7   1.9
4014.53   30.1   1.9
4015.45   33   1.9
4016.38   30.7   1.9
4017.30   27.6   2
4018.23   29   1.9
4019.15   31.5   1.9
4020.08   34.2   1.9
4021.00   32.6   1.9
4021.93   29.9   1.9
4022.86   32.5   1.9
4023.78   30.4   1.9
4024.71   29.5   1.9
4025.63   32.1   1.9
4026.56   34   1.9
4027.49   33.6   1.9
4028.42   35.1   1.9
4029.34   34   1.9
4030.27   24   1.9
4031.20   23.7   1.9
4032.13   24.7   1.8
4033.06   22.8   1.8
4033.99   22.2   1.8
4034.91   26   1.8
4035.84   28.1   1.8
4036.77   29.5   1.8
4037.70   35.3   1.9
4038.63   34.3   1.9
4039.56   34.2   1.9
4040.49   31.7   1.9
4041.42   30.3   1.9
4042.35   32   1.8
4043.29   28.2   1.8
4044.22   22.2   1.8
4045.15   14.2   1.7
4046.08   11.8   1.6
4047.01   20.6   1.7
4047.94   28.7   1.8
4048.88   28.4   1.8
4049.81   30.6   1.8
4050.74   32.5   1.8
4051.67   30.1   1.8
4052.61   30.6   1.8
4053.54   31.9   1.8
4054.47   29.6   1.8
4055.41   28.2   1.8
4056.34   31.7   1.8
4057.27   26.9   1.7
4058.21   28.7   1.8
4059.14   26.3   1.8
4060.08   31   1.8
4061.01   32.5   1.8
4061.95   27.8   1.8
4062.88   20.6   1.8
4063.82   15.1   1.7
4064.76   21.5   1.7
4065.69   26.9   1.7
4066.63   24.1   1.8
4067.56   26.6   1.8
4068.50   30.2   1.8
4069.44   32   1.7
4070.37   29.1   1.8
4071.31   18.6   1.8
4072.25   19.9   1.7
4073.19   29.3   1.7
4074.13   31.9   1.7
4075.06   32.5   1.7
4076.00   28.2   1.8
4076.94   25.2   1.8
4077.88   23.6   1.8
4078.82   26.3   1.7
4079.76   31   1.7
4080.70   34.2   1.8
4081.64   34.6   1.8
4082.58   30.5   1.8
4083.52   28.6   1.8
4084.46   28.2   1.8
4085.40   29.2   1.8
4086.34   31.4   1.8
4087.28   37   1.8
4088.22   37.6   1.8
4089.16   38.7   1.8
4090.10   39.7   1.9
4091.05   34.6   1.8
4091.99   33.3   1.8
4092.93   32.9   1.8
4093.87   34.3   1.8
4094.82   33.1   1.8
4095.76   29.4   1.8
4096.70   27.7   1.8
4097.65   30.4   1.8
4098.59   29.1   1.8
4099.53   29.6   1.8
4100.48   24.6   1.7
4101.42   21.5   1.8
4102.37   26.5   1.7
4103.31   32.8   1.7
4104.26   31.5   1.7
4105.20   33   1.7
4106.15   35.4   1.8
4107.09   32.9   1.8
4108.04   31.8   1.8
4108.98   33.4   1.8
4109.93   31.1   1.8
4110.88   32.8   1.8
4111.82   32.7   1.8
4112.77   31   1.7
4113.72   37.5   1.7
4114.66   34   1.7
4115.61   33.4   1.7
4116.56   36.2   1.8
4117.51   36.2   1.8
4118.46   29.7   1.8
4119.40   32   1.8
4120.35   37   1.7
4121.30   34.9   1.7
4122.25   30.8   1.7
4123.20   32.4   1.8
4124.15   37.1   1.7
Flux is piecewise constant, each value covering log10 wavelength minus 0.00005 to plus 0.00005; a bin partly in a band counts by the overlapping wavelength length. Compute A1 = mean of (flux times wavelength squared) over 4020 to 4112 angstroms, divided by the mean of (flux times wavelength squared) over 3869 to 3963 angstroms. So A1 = 2.0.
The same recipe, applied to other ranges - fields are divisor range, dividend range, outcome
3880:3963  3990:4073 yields 1.90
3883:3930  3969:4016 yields 1.49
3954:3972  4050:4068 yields 2.36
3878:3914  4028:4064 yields 1.68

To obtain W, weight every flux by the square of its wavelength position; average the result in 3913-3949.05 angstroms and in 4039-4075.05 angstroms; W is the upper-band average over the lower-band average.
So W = 2.3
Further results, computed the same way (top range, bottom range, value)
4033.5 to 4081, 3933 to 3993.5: 1.77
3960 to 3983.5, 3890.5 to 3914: 0.75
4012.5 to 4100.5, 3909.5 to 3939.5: 2.26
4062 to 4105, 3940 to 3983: 2.04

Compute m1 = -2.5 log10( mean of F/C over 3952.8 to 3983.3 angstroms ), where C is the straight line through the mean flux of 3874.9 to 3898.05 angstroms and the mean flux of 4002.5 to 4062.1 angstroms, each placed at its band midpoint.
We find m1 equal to 0.48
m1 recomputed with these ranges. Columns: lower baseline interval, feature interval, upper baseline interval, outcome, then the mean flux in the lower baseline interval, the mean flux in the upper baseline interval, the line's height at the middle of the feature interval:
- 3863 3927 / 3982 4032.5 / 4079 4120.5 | -0.13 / 17.3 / 32.2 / 25.5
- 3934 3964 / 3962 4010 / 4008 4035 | 0.07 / 14.2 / 30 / 22.2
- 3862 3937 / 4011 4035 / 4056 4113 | -0.19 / 15.8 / 29.7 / 25.1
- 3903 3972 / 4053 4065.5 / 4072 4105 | 0.01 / 14.2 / 30.6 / 27.5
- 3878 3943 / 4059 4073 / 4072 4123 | 0.13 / 15.2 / 31.6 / 28.9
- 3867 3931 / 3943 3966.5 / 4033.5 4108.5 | 0.29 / 16.8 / 29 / 20.8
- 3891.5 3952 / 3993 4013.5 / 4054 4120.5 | -0.24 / 15.4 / 30.2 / 22.7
